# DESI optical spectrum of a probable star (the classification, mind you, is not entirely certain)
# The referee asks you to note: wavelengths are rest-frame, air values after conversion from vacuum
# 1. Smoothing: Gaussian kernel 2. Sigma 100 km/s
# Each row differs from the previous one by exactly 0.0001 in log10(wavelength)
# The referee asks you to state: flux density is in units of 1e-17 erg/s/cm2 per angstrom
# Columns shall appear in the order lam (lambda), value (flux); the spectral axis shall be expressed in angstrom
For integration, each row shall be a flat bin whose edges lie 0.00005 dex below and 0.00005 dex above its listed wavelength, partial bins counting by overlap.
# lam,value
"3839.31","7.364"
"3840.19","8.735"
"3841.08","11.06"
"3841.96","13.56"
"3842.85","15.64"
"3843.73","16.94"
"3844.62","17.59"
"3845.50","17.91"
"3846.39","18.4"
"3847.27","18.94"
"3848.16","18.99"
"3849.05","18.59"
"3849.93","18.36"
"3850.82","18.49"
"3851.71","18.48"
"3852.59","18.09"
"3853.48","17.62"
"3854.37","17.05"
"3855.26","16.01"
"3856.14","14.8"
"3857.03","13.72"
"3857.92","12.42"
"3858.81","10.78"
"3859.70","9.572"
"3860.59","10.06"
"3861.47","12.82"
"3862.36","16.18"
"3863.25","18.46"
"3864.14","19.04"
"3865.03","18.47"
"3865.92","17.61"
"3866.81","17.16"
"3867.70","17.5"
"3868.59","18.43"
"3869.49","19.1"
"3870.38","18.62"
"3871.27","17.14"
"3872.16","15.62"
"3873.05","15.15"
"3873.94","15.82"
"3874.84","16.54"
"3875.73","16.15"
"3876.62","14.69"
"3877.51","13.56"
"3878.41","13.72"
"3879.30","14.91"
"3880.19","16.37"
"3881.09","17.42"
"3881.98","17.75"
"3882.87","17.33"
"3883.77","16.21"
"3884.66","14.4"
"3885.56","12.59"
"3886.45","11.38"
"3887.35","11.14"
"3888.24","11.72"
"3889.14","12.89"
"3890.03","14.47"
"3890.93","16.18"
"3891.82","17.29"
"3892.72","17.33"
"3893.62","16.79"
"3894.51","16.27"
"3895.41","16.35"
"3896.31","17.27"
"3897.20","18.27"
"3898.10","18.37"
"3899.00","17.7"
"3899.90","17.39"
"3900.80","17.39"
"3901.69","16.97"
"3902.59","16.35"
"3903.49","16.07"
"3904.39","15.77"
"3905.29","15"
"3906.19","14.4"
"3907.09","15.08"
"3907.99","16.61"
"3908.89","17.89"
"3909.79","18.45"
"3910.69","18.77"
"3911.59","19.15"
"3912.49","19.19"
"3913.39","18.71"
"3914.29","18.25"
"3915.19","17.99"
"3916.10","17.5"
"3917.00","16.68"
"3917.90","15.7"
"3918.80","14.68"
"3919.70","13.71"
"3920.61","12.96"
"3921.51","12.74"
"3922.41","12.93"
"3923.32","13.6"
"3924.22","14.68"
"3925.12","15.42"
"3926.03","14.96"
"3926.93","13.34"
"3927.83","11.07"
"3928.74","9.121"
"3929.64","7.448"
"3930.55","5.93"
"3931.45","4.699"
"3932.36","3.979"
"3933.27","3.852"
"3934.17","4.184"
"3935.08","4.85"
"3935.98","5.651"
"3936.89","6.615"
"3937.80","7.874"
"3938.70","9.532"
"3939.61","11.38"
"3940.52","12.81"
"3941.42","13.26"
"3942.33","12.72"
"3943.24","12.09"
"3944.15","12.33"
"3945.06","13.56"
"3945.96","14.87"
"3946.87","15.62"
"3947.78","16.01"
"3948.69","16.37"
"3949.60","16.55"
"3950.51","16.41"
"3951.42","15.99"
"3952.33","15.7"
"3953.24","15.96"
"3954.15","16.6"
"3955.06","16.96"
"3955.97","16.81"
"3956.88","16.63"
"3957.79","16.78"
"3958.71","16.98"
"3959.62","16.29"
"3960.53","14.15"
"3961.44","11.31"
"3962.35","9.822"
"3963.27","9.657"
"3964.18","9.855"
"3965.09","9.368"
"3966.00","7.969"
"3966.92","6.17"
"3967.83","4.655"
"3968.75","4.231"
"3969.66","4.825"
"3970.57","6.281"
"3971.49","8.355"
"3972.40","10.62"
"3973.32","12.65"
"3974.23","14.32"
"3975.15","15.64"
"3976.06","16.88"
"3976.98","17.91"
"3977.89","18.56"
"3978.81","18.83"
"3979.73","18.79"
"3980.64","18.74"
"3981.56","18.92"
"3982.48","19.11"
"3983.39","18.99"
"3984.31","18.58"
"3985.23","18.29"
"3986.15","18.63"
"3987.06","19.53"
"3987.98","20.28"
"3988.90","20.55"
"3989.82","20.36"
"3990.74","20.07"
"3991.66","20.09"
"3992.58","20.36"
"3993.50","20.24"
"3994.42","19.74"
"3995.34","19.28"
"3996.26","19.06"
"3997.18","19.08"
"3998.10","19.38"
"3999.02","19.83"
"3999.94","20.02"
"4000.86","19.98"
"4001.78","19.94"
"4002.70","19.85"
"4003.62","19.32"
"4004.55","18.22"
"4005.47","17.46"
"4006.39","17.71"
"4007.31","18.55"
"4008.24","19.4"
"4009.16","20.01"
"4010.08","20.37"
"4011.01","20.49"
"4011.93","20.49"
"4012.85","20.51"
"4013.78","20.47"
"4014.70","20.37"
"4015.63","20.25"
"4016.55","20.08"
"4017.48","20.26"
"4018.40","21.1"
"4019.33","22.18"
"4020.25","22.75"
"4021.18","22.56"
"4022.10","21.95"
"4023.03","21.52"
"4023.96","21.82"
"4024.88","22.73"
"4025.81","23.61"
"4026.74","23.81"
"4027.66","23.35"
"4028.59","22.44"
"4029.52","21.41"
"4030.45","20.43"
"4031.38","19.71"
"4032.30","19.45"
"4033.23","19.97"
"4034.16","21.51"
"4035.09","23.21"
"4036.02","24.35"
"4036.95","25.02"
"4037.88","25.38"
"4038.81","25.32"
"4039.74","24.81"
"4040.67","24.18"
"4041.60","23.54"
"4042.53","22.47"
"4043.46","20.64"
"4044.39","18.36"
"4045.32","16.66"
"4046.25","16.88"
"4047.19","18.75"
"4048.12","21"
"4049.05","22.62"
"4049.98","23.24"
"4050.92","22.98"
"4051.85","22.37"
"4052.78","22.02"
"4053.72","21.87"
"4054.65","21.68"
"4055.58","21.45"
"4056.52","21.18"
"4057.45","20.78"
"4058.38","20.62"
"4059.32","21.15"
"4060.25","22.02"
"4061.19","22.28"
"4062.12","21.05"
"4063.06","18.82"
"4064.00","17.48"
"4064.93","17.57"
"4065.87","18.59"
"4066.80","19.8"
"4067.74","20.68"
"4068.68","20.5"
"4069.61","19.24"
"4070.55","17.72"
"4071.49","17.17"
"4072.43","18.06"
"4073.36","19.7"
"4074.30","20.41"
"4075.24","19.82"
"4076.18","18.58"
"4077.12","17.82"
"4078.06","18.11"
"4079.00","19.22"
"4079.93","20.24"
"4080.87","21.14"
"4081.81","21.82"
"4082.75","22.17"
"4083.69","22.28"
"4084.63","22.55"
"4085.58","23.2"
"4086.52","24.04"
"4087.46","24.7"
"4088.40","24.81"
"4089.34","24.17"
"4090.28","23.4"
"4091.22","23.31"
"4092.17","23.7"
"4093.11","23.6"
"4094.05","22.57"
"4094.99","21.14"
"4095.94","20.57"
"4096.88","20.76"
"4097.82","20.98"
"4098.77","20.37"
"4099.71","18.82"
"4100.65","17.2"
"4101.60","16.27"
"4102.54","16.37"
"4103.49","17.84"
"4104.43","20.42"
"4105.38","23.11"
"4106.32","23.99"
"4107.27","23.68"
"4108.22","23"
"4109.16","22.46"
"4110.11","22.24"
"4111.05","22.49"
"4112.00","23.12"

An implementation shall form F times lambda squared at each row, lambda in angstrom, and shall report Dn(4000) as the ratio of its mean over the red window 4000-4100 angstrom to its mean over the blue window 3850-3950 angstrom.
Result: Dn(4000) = 1.56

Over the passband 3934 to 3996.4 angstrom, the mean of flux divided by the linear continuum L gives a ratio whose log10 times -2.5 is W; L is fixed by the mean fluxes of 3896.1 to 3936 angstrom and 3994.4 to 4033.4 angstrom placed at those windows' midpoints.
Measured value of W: 0.211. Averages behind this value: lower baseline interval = 14.1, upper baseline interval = 20.5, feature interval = 14.4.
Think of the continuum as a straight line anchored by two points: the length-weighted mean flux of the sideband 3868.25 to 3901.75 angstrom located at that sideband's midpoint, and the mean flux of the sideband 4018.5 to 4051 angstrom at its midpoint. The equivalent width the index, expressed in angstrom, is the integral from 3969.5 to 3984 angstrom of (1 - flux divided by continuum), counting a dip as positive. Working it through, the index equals 3.3 angstrom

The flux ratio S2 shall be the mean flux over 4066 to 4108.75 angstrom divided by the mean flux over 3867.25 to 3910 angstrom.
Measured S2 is 1.3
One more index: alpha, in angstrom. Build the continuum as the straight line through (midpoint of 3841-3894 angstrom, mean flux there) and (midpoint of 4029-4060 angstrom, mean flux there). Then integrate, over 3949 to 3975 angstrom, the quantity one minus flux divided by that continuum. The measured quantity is 9.1 angstrom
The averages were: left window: 15.9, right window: 21.7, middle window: 12.3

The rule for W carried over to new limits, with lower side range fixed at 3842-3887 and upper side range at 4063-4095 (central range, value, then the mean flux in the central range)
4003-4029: -0.074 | 20.8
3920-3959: 0.405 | 12.3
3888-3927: 0.059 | 16.2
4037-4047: -0.096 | 21.9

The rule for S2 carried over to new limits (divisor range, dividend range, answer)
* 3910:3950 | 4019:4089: 1.69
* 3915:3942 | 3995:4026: 1.86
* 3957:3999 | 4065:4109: 1.35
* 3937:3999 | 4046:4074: 1.35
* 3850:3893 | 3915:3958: 0.81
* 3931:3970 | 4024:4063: 1.90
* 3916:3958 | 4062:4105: 1.64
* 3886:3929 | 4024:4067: 1.37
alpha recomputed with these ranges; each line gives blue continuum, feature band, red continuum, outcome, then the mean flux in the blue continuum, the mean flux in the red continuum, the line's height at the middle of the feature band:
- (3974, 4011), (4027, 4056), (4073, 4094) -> -1.9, 19.1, 21.8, 20.5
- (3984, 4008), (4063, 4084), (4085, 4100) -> 2.4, 19.4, 22.5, 21.9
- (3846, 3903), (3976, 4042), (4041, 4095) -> -3.8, 16.1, 20.9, 19.5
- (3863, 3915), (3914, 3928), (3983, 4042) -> 2.2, 16.5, 20.9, 17.6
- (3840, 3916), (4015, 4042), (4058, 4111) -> -3.9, 16.2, 20.8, 19.5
